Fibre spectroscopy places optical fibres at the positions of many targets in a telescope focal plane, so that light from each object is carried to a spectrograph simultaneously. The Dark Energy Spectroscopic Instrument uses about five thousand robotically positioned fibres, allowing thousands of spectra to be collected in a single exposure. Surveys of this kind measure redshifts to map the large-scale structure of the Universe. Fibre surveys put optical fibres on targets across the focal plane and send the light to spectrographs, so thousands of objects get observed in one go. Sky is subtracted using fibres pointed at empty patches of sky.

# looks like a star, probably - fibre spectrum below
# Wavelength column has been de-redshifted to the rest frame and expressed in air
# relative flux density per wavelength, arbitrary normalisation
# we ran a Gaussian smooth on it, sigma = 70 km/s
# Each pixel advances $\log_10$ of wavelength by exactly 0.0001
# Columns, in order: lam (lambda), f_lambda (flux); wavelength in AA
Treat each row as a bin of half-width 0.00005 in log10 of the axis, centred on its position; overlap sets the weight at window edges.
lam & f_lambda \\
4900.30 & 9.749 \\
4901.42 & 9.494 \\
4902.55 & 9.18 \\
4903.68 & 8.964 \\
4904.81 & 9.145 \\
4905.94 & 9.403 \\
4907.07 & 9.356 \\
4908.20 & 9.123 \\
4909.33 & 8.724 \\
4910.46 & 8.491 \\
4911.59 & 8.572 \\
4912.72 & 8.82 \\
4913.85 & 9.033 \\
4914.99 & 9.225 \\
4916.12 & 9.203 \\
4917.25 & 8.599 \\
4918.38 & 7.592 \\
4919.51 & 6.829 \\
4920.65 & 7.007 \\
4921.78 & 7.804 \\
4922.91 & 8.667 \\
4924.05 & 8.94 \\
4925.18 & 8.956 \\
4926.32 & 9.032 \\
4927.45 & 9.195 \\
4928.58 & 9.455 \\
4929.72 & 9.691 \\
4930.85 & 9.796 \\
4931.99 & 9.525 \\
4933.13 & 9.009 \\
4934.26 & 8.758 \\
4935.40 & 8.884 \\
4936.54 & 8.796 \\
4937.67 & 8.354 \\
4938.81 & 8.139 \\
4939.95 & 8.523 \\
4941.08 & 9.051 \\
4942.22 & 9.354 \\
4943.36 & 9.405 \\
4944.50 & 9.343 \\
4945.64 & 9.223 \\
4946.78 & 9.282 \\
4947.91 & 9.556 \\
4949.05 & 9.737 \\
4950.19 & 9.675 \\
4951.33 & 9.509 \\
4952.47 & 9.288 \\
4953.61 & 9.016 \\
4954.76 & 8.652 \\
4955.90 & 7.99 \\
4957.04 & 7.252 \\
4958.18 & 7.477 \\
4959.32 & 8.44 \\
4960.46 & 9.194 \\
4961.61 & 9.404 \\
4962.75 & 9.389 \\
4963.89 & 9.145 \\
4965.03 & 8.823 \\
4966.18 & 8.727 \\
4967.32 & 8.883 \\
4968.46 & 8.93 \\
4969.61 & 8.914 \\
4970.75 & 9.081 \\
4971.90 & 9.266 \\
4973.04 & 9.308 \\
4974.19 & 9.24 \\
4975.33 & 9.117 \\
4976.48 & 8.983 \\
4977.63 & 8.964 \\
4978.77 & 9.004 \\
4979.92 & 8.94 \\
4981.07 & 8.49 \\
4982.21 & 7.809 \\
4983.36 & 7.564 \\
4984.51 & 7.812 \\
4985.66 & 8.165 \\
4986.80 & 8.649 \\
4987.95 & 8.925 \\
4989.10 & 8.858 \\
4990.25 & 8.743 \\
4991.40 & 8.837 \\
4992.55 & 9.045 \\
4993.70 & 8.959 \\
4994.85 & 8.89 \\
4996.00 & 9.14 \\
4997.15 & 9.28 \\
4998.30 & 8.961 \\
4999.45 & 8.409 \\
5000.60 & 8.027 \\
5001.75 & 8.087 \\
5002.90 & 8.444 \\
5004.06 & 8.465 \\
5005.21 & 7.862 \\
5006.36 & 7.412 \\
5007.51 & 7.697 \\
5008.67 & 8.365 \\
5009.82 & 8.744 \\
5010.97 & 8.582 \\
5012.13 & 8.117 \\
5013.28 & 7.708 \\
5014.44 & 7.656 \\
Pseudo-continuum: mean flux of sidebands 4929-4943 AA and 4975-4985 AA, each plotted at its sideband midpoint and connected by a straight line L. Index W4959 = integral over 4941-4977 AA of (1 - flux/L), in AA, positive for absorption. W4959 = -1.2 AA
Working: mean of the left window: 9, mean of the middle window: 9.02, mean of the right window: 8.51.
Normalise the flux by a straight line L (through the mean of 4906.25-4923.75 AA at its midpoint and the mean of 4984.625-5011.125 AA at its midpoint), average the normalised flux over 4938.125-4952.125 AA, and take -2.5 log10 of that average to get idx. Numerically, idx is -0.089 mag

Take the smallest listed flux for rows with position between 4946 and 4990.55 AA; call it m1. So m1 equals 7.252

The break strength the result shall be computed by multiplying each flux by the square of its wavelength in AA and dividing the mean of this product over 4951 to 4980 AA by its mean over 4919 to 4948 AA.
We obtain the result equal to 1.01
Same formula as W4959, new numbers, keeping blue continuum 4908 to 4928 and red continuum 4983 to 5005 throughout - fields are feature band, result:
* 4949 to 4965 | -0.5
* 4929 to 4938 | -0.6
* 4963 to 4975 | -0.7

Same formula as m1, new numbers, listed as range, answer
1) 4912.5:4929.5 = 6.829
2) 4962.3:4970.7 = 8.727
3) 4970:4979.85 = 8.964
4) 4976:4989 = 7.564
